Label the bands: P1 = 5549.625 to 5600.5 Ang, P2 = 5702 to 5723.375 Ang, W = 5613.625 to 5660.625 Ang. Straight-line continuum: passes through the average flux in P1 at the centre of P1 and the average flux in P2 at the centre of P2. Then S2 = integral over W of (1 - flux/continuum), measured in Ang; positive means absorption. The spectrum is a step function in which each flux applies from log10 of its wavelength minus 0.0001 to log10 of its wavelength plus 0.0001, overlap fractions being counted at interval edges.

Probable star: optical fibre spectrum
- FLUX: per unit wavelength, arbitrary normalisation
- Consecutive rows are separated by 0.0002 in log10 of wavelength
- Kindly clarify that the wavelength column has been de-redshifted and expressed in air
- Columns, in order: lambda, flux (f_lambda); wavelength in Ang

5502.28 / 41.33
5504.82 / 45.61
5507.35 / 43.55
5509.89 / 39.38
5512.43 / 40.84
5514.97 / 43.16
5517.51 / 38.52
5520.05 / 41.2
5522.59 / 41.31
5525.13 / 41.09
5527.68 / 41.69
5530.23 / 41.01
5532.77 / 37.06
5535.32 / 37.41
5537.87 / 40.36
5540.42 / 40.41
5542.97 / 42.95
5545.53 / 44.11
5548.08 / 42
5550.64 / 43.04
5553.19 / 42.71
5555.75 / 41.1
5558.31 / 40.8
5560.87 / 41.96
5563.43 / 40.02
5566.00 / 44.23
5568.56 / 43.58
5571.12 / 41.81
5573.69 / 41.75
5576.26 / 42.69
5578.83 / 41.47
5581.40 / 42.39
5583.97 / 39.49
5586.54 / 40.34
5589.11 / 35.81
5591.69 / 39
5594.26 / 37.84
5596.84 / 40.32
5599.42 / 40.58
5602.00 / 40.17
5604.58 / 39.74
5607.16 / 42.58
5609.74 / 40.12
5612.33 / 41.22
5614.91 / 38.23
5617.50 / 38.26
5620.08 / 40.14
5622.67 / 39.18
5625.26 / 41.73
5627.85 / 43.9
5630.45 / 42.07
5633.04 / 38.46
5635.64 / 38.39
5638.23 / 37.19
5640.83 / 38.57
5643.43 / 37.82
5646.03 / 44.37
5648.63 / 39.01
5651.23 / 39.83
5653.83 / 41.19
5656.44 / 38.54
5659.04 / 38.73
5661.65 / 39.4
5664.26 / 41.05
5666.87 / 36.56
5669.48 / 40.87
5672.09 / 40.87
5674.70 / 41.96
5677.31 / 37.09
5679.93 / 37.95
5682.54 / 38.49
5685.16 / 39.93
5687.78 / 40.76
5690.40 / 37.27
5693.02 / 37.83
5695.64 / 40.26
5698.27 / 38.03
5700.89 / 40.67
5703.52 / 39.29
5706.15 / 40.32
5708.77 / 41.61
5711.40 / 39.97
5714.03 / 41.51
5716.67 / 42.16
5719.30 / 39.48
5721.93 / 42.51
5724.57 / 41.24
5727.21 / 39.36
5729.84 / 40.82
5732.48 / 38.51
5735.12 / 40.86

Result 1.4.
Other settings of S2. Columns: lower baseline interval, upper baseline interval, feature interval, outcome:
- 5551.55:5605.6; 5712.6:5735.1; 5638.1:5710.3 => 2.20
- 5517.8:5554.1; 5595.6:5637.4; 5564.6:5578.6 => -0.67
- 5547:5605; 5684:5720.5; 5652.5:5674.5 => 0.27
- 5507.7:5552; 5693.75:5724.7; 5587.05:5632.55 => 0.82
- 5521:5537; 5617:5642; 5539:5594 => -2.08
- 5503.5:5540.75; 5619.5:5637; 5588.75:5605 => 0.57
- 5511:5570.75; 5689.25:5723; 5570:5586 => -0.19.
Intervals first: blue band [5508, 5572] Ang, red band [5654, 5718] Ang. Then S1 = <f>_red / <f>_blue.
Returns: 0.96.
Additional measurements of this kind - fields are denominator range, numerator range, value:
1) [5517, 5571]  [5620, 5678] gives 0.97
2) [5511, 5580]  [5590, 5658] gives 0.96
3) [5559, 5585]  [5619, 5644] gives 0.95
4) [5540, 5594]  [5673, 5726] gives 0.96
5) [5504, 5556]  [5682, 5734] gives 0.97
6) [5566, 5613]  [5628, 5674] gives 0.98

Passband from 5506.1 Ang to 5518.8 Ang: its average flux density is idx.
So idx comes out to 41.1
